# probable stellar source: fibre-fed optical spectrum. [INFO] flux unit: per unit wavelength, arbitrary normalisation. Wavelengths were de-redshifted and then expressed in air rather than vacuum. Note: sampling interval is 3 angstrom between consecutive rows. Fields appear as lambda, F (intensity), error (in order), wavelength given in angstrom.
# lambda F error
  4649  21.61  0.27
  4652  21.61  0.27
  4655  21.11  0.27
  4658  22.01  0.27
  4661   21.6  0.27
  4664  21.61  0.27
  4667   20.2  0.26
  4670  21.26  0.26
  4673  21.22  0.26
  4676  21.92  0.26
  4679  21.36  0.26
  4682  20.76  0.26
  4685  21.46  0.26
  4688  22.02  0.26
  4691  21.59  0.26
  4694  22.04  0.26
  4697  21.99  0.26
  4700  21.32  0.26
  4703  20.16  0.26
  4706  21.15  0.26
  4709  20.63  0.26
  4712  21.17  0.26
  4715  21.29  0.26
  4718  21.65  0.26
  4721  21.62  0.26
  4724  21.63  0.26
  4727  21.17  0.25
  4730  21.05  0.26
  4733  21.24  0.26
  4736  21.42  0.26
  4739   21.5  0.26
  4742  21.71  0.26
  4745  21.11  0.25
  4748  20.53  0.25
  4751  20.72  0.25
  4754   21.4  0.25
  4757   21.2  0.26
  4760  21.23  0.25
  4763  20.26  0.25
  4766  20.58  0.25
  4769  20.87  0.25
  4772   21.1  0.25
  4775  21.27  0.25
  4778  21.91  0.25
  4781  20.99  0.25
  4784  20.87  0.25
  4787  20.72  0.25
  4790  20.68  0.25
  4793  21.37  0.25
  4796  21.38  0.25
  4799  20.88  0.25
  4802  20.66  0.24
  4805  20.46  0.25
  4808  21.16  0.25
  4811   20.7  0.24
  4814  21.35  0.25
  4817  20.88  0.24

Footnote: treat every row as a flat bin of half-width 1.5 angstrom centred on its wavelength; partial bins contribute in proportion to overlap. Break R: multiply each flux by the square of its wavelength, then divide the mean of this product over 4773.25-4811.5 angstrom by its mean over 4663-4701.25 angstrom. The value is 1.03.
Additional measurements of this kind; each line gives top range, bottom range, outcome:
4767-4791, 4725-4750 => 1.01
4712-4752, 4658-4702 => 1.01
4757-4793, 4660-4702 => 1.02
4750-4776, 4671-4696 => 1.01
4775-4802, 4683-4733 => 1.02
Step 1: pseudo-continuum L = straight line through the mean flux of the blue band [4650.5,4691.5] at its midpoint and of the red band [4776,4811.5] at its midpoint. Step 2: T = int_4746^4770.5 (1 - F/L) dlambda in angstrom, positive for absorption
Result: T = 0.3 angstrom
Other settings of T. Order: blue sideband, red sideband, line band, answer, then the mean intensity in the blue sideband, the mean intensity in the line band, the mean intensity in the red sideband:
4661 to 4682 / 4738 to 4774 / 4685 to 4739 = -0.6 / 21.2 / 21.4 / 21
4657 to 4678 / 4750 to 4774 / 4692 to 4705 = -0.1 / 21.4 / 21.4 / 20.9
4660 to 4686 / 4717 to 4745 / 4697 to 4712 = 0.3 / 21.3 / 21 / 21.4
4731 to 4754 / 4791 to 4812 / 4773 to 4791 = -0.1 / 21.2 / 21.1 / 20.9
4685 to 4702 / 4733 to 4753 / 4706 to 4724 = 0.2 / 21.7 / 21.3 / 21.2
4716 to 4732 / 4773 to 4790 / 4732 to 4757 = 0.1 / 21.4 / 21.2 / 21.1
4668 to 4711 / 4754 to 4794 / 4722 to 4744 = -0.2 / 21.3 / 21.4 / 21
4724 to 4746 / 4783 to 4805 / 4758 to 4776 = 0.2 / 21.3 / 20.9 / 20.9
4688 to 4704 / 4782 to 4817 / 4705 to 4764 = 0.3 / 21.5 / 21.2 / 20.9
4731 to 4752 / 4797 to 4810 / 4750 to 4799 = -0.1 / 21.2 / 21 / 20.8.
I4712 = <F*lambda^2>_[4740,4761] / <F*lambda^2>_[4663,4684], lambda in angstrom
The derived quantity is 1.0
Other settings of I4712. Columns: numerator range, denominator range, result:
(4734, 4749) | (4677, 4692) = 1.02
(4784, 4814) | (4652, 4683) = 1.04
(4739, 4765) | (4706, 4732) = 1.00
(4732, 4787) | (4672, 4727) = 1.01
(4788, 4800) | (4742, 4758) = 1.02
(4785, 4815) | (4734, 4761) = 1.01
